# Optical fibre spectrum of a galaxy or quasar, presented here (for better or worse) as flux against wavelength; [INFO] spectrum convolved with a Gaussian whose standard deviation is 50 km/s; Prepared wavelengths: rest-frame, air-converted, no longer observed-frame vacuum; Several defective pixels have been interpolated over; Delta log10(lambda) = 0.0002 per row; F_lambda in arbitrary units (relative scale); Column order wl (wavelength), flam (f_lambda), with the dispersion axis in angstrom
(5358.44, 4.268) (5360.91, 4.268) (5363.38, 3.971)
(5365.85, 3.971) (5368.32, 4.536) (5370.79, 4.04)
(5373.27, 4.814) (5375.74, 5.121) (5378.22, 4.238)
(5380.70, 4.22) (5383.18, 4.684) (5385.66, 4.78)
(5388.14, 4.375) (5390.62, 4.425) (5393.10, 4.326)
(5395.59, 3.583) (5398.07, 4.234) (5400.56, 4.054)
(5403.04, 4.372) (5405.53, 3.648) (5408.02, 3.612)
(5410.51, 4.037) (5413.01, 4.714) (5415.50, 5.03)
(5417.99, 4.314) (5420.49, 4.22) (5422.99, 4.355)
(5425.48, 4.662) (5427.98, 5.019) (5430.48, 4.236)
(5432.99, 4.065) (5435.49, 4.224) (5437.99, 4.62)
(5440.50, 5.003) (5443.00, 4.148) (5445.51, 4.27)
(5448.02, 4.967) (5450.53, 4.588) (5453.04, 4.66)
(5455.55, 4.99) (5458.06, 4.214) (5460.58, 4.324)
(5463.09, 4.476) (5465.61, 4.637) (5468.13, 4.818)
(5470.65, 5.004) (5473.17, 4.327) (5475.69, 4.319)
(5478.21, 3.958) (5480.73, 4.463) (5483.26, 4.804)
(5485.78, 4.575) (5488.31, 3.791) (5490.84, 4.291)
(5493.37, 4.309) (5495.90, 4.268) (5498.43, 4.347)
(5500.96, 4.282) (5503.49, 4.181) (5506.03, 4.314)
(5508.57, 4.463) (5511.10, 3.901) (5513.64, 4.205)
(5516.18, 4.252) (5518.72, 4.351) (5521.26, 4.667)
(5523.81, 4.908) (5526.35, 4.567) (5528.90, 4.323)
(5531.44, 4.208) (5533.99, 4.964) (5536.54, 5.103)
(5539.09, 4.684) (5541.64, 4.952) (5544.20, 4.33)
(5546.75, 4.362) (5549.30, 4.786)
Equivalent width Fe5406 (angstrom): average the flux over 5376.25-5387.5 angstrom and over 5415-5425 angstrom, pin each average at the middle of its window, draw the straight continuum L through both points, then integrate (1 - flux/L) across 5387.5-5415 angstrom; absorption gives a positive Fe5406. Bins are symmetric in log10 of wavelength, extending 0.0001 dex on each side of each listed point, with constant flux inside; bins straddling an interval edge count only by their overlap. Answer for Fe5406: 2.1 angstrom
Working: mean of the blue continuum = 4.51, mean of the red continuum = 4.45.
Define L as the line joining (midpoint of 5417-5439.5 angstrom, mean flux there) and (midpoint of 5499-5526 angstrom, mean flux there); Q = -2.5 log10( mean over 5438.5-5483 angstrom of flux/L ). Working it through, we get -0.04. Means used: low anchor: 4.42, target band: 4.55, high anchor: 4.36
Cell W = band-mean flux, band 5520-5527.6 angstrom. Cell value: 4.71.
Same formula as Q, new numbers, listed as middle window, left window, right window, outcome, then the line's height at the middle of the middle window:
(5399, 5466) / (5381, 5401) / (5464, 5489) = -0.01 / 4.4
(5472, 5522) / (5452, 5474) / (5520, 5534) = 0.07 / 4.59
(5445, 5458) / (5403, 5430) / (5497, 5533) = -0.08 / 4.36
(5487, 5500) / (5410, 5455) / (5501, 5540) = 0.07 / 4.48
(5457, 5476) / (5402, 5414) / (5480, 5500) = -0.06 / 4.27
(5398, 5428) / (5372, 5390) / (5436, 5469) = 0.07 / 4.59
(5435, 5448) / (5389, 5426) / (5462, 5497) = -0.05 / 4.33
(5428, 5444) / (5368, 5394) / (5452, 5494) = 0.01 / 4.48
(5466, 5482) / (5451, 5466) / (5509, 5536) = 0.01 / 4.52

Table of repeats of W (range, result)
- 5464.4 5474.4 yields 4.7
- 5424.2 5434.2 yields 4.5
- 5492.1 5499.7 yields 4.31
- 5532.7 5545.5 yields 4.8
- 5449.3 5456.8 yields 4.75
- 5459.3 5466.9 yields 4.48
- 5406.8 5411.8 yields 3.83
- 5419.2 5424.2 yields 4.28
